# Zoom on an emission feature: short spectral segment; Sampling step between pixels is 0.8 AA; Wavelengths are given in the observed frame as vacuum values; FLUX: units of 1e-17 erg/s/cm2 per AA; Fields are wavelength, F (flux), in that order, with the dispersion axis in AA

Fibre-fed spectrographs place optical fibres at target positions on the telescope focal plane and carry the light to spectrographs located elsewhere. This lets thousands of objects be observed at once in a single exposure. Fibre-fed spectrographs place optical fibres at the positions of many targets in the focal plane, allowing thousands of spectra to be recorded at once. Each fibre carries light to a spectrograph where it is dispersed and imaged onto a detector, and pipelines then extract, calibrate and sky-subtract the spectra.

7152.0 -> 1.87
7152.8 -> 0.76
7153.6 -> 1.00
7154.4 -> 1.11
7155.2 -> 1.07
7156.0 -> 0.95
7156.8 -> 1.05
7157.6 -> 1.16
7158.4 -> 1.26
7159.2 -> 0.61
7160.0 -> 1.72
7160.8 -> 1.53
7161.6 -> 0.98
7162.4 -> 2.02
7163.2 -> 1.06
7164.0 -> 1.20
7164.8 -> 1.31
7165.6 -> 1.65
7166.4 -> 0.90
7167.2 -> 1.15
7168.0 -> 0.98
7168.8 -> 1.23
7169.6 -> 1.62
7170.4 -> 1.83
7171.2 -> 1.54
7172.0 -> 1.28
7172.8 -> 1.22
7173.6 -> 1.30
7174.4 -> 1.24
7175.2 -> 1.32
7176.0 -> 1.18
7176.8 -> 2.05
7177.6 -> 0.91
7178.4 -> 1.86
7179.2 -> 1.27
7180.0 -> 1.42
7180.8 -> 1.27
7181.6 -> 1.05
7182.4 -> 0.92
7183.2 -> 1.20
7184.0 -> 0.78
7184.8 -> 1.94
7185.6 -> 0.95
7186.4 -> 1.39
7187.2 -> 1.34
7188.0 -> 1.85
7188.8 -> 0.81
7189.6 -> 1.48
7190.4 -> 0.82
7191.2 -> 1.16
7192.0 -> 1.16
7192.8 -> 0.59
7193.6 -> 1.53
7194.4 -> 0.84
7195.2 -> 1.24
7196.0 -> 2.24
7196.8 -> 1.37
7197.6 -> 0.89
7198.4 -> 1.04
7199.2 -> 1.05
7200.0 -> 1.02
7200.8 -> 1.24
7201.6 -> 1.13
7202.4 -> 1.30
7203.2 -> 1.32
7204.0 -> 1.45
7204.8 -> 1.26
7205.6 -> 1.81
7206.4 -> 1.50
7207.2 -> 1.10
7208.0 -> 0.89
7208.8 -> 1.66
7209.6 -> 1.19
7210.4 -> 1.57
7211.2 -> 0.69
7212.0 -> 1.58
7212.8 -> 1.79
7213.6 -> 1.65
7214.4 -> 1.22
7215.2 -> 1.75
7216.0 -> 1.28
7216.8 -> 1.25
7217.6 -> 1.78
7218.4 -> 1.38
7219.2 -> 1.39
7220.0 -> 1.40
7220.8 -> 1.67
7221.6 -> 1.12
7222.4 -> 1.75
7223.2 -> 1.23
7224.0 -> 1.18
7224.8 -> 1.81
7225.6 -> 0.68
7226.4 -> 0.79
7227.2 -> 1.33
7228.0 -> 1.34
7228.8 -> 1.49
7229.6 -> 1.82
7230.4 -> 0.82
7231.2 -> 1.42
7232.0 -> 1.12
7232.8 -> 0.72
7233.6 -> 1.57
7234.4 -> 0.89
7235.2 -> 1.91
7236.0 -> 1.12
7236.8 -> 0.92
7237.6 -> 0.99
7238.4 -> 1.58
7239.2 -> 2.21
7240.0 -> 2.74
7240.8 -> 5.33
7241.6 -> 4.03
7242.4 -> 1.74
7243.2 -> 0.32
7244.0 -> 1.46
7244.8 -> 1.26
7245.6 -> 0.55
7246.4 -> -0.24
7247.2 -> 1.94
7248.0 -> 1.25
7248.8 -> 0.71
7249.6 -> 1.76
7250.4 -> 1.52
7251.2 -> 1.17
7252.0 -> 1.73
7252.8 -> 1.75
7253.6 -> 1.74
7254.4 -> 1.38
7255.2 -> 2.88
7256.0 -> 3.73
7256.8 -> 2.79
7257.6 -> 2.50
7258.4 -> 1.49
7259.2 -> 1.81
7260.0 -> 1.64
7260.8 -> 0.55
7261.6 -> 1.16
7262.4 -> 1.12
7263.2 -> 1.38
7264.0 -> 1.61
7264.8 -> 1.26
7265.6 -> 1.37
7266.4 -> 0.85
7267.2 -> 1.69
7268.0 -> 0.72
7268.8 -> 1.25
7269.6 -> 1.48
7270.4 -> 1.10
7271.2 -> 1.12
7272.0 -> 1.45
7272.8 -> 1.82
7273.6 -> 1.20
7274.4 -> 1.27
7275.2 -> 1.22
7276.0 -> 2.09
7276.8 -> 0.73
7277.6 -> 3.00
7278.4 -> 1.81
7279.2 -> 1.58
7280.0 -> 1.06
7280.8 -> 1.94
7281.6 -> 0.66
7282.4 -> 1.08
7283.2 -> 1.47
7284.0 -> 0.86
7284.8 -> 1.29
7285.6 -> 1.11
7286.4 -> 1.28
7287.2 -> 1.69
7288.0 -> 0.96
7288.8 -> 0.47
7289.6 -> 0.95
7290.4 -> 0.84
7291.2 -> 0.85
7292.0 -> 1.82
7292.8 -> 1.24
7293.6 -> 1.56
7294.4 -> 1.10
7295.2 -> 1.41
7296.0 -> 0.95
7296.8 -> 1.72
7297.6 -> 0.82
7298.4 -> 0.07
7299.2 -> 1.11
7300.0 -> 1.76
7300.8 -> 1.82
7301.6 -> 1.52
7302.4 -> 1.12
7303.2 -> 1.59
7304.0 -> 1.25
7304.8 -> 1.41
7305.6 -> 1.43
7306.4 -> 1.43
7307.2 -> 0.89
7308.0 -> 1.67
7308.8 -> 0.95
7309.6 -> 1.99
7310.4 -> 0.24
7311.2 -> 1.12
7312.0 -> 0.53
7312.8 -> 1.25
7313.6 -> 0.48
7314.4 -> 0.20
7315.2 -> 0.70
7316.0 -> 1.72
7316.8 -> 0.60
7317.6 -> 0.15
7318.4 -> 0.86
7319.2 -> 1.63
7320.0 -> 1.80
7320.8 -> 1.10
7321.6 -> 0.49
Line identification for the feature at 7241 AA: [S II] 6716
